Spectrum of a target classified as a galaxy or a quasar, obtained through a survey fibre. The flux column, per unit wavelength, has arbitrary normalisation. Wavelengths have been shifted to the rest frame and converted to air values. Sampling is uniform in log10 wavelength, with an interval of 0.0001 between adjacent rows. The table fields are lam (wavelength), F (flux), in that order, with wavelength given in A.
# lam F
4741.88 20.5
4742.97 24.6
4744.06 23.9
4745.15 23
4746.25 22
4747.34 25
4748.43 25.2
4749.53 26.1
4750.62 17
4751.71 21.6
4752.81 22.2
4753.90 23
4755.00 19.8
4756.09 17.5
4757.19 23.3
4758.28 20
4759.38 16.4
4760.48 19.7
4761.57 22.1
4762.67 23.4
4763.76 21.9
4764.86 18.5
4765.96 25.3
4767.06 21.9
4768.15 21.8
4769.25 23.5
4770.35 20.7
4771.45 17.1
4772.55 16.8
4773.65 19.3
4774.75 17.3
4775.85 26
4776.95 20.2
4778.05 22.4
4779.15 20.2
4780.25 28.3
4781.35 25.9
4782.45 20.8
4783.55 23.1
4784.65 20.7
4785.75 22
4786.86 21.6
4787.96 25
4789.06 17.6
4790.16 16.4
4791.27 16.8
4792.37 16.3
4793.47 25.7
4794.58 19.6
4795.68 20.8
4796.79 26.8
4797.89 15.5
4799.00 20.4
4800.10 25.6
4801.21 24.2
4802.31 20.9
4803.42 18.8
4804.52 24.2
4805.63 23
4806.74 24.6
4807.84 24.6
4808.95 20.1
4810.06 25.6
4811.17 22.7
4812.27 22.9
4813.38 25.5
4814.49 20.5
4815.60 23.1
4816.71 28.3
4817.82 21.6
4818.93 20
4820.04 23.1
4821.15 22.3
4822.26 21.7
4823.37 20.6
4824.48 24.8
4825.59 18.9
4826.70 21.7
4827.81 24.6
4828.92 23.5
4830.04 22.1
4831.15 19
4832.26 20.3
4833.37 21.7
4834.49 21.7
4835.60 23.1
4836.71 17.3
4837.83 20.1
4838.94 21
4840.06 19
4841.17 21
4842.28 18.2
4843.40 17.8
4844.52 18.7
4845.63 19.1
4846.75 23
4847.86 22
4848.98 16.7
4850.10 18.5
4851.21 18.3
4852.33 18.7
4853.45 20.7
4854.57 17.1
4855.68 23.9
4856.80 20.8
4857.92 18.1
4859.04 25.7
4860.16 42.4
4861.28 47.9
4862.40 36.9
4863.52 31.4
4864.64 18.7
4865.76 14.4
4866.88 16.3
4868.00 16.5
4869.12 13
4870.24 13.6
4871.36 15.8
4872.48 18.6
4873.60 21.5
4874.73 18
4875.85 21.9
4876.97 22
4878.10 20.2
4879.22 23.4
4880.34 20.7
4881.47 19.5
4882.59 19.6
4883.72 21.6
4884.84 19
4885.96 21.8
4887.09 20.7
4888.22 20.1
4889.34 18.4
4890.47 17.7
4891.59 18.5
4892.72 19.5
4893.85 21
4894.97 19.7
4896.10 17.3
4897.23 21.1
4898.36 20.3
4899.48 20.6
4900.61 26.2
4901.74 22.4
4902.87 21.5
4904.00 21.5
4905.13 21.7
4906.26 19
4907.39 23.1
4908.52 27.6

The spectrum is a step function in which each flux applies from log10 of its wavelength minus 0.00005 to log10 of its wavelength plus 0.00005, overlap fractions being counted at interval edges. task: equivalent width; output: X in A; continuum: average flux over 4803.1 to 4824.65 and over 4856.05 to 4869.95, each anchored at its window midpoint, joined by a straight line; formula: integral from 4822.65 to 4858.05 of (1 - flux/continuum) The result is 5.26 A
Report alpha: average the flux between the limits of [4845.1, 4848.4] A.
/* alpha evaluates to 21.4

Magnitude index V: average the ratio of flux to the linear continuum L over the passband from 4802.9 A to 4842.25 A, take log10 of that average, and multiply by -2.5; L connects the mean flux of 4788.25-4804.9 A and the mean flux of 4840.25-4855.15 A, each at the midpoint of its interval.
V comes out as -0.108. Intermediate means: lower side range 20.7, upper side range 19.2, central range 22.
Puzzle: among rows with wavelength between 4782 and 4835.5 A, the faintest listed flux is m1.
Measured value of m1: 15.5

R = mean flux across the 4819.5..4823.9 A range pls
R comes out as 21.9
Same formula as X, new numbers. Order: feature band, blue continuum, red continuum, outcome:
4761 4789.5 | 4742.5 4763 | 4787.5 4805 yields -0.4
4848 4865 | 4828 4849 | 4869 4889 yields -4.2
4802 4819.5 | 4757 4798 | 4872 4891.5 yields -1.8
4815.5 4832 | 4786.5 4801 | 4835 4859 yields -1.7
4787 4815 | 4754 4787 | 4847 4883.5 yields -0.5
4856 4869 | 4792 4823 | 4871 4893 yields -3.2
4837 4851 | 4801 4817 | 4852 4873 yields 2.1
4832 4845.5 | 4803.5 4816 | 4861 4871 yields 1.7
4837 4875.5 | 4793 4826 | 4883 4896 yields -0.7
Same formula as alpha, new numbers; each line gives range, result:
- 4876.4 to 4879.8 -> 21.9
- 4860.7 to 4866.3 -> 29.9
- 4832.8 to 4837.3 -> 20.9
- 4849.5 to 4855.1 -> 18.6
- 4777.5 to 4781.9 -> 24.2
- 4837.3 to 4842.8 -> 19.9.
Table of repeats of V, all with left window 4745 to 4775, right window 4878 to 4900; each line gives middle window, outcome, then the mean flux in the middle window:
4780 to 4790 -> -0.07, 22.4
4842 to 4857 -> 0.05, 19.5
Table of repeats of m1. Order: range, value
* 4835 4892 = 13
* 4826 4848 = 17.3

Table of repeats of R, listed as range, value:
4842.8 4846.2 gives 18.5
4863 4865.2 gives 24.9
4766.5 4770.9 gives 22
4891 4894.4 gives 19.6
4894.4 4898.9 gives 19.6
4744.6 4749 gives 23.8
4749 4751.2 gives 21.6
